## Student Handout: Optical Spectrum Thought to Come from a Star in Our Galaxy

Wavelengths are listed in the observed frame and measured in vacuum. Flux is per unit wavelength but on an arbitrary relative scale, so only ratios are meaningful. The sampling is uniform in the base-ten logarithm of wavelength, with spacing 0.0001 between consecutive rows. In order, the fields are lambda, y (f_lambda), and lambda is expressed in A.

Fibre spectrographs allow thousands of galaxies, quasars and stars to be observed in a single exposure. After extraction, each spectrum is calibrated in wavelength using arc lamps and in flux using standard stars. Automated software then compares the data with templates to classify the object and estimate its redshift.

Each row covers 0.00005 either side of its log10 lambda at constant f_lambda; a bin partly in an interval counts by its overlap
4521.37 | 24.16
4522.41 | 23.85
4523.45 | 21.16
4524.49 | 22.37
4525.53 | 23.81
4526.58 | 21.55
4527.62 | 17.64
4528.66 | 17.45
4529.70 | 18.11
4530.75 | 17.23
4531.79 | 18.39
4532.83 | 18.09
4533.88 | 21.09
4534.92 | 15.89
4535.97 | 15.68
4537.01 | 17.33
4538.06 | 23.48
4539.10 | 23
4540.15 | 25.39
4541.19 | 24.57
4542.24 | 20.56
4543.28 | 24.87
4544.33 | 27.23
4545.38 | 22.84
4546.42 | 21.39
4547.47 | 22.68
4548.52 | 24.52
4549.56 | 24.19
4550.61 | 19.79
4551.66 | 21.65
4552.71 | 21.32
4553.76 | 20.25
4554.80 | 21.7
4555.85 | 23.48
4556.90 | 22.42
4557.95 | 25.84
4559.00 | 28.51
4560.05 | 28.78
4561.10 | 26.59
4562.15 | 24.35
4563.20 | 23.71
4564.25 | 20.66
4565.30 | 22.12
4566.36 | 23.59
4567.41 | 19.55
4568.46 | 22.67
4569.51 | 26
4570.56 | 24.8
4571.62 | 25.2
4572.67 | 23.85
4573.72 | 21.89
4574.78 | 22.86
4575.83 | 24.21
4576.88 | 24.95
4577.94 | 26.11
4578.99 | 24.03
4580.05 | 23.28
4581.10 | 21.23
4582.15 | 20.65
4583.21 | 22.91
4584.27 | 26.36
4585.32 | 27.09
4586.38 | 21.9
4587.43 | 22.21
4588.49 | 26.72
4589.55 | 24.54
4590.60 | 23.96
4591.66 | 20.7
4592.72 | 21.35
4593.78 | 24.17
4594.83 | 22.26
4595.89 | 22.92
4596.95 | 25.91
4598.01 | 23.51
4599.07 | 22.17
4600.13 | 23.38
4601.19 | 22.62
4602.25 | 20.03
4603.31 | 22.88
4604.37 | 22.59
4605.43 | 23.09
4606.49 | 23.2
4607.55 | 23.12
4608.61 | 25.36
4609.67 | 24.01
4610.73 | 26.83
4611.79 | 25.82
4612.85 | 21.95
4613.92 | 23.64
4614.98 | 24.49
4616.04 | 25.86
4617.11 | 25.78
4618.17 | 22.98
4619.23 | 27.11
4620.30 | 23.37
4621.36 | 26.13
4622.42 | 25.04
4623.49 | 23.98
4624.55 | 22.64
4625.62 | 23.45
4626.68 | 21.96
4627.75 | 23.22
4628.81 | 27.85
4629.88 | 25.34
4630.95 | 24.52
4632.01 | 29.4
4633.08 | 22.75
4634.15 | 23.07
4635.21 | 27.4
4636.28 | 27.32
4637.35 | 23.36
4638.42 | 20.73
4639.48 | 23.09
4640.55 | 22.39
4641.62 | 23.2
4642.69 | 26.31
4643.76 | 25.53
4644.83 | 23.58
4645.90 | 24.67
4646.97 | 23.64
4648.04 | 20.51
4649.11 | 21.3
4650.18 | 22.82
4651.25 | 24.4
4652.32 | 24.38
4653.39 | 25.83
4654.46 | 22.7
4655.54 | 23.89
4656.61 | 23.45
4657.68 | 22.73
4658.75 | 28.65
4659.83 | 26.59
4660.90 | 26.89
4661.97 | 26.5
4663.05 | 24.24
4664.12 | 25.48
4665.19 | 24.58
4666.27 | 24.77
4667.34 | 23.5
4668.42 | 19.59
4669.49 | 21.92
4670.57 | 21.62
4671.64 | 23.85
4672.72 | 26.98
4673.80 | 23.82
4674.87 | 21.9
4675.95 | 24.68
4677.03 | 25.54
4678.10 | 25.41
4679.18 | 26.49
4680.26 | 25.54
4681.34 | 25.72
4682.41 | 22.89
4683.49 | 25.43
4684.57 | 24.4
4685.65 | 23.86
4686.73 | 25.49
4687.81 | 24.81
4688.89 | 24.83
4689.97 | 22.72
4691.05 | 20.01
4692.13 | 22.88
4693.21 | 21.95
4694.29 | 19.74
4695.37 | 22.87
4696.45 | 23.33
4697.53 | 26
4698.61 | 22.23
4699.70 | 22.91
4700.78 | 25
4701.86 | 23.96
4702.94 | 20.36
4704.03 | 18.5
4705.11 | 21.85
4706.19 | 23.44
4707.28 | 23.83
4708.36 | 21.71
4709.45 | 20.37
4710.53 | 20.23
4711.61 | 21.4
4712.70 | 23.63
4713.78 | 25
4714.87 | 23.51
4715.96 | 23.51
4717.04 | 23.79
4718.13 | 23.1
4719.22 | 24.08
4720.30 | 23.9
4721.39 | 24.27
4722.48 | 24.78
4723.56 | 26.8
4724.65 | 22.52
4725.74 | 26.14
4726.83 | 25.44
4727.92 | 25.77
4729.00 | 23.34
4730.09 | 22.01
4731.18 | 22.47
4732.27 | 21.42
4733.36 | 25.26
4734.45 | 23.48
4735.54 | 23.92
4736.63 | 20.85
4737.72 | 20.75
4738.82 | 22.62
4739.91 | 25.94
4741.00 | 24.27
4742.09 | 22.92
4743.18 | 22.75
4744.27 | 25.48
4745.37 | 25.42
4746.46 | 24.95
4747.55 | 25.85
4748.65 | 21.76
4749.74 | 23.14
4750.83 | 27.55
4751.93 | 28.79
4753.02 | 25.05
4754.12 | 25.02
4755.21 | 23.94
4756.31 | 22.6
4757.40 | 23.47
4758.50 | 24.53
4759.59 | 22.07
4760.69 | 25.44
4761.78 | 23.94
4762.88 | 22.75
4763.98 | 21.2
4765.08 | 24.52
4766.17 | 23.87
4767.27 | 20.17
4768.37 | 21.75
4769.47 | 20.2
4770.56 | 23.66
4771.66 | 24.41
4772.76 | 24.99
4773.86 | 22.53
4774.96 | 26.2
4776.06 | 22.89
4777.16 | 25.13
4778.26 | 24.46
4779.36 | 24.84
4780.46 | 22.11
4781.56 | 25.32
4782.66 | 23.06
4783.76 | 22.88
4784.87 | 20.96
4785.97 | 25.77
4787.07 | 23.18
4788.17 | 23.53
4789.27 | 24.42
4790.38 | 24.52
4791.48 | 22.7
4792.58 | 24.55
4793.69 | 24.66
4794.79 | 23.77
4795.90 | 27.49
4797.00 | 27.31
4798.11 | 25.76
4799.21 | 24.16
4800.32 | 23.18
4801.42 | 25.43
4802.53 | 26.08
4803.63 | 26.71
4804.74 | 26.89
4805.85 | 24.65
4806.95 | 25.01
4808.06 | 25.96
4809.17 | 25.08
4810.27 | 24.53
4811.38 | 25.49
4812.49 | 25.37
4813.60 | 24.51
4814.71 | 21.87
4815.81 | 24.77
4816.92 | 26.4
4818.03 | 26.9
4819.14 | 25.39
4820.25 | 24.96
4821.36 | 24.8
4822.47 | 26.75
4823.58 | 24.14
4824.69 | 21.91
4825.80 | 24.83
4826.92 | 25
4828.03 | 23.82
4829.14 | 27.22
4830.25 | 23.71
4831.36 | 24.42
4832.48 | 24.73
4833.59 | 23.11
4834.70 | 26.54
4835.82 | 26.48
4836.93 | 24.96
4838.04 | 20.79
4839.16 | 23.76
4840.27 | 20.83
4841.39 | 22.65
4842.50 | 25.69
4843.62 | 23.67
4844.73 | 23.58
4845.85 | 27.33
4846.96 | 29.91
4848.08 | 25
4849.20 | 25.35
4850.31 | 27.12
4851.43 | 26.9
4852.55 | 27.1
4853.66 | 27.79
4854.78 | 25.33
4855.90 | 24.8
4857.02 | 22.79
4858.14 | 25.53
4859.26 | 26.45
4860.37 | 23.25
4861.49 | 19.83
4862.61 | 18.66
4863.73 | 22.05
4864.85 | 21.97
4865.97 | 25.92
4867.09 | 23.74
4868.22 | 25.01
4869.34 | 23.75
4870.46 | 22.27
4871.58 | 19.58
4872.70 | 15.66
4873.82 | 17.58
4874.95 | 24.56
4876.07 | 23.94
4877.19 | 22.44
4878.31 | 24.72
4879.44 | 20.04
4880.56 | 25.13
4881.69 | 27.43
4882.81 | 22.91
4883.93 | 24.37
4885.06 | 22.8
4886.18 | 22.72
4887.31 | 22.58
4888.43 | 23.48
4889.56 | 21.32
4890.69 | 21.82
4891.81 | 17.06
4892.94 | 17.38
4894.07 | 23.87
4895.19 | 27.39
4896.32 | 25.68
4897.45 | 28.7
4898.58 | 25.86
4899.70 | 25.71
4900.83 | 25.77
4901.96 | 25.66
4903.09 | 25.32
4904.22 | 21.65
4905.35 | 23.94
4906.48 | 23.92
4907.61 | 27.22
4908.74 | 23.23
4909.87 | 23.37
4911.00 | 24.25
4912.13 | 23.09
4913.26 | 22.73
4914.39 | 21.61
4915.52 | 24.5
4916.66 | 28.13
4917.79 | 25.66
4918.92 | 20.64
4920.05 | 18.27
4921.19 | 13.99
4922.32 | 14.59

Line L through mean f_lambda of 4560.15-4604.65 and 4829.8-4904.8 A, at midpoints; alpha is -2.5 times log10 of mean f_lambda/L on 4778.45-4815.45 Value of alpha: -0.039 mag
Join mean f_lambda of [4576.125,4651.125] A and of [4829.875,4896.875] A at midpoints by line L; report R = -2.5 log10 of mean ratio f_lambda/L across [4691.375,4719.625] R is 0.05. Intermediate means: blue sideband 23.9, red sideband 23.6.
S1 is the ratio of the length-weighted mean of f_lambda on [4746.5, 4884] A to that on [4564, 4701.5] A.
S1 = 1.0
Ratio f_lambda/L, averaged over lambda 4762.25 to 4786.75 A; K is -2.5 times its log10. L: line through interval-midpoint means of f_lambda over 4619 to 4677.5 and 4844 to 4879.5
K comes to 0.03 mag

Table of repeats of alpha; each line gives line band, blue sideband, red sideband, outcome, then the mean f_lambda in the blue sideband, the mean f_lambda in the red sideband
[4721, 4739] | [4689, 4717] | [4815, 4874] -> -0.04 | 22.5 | 24.2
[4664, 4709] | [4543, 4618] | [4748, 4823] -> 0.03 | 23.6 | 24.4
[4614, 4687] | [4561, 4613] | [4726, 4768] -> -0.03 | 23.5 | 23.8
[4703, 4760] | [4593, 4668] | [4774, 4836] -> 0.04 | 24.2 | 24.7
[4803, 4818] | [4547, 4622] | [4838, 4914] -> -0.07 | 23.7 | 23.7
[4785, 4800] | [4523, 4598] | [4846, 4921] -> -0.06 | 22.7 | 23.7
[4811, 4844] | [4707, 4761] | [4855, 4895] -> -0.07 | 23.8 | 22.6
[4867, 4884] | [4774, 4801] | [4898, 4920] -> 0.07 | 24.3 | 24.2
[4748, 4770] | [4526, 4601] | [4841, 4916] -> -0.01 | 22.7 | 23.8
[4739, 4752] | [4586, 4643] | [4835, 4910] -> -0.04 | 24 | 23.8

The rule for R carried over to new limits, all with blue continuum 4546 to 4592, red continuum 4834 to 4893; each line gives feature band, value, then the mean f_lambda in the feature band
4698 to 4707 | 0.06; 22.3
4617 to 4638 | -0.06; 24.8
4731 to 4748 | -0.01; 23.7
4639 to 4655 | 0.00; 23.6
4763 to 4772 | 0.05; 22.4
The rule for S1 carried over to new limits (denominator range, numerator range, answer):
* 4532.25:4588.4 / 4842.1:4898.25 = 1.03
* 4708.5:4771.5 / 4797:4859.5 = 1.06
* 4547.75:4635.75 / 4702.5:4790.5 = 0.99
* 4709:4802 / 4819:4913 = 1.00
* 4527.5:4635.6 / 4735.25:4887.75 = 1.04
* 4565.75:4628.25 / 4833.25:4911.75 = 1.01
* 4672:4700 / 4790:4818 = 1.05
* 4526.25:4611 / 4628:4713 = 1.05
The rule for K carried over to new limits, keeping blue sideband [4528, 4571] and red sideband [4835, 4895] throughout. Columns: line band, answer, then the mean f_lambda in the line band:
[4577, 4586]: -0.075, 24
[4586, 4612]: -0.046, 23.4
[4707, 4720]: 0.001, 22.9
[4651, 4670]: -0.083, 24.5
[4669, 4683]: -0.075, 24.3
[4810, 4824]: -0.081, 25.1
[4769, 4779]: -0.036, 23.9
